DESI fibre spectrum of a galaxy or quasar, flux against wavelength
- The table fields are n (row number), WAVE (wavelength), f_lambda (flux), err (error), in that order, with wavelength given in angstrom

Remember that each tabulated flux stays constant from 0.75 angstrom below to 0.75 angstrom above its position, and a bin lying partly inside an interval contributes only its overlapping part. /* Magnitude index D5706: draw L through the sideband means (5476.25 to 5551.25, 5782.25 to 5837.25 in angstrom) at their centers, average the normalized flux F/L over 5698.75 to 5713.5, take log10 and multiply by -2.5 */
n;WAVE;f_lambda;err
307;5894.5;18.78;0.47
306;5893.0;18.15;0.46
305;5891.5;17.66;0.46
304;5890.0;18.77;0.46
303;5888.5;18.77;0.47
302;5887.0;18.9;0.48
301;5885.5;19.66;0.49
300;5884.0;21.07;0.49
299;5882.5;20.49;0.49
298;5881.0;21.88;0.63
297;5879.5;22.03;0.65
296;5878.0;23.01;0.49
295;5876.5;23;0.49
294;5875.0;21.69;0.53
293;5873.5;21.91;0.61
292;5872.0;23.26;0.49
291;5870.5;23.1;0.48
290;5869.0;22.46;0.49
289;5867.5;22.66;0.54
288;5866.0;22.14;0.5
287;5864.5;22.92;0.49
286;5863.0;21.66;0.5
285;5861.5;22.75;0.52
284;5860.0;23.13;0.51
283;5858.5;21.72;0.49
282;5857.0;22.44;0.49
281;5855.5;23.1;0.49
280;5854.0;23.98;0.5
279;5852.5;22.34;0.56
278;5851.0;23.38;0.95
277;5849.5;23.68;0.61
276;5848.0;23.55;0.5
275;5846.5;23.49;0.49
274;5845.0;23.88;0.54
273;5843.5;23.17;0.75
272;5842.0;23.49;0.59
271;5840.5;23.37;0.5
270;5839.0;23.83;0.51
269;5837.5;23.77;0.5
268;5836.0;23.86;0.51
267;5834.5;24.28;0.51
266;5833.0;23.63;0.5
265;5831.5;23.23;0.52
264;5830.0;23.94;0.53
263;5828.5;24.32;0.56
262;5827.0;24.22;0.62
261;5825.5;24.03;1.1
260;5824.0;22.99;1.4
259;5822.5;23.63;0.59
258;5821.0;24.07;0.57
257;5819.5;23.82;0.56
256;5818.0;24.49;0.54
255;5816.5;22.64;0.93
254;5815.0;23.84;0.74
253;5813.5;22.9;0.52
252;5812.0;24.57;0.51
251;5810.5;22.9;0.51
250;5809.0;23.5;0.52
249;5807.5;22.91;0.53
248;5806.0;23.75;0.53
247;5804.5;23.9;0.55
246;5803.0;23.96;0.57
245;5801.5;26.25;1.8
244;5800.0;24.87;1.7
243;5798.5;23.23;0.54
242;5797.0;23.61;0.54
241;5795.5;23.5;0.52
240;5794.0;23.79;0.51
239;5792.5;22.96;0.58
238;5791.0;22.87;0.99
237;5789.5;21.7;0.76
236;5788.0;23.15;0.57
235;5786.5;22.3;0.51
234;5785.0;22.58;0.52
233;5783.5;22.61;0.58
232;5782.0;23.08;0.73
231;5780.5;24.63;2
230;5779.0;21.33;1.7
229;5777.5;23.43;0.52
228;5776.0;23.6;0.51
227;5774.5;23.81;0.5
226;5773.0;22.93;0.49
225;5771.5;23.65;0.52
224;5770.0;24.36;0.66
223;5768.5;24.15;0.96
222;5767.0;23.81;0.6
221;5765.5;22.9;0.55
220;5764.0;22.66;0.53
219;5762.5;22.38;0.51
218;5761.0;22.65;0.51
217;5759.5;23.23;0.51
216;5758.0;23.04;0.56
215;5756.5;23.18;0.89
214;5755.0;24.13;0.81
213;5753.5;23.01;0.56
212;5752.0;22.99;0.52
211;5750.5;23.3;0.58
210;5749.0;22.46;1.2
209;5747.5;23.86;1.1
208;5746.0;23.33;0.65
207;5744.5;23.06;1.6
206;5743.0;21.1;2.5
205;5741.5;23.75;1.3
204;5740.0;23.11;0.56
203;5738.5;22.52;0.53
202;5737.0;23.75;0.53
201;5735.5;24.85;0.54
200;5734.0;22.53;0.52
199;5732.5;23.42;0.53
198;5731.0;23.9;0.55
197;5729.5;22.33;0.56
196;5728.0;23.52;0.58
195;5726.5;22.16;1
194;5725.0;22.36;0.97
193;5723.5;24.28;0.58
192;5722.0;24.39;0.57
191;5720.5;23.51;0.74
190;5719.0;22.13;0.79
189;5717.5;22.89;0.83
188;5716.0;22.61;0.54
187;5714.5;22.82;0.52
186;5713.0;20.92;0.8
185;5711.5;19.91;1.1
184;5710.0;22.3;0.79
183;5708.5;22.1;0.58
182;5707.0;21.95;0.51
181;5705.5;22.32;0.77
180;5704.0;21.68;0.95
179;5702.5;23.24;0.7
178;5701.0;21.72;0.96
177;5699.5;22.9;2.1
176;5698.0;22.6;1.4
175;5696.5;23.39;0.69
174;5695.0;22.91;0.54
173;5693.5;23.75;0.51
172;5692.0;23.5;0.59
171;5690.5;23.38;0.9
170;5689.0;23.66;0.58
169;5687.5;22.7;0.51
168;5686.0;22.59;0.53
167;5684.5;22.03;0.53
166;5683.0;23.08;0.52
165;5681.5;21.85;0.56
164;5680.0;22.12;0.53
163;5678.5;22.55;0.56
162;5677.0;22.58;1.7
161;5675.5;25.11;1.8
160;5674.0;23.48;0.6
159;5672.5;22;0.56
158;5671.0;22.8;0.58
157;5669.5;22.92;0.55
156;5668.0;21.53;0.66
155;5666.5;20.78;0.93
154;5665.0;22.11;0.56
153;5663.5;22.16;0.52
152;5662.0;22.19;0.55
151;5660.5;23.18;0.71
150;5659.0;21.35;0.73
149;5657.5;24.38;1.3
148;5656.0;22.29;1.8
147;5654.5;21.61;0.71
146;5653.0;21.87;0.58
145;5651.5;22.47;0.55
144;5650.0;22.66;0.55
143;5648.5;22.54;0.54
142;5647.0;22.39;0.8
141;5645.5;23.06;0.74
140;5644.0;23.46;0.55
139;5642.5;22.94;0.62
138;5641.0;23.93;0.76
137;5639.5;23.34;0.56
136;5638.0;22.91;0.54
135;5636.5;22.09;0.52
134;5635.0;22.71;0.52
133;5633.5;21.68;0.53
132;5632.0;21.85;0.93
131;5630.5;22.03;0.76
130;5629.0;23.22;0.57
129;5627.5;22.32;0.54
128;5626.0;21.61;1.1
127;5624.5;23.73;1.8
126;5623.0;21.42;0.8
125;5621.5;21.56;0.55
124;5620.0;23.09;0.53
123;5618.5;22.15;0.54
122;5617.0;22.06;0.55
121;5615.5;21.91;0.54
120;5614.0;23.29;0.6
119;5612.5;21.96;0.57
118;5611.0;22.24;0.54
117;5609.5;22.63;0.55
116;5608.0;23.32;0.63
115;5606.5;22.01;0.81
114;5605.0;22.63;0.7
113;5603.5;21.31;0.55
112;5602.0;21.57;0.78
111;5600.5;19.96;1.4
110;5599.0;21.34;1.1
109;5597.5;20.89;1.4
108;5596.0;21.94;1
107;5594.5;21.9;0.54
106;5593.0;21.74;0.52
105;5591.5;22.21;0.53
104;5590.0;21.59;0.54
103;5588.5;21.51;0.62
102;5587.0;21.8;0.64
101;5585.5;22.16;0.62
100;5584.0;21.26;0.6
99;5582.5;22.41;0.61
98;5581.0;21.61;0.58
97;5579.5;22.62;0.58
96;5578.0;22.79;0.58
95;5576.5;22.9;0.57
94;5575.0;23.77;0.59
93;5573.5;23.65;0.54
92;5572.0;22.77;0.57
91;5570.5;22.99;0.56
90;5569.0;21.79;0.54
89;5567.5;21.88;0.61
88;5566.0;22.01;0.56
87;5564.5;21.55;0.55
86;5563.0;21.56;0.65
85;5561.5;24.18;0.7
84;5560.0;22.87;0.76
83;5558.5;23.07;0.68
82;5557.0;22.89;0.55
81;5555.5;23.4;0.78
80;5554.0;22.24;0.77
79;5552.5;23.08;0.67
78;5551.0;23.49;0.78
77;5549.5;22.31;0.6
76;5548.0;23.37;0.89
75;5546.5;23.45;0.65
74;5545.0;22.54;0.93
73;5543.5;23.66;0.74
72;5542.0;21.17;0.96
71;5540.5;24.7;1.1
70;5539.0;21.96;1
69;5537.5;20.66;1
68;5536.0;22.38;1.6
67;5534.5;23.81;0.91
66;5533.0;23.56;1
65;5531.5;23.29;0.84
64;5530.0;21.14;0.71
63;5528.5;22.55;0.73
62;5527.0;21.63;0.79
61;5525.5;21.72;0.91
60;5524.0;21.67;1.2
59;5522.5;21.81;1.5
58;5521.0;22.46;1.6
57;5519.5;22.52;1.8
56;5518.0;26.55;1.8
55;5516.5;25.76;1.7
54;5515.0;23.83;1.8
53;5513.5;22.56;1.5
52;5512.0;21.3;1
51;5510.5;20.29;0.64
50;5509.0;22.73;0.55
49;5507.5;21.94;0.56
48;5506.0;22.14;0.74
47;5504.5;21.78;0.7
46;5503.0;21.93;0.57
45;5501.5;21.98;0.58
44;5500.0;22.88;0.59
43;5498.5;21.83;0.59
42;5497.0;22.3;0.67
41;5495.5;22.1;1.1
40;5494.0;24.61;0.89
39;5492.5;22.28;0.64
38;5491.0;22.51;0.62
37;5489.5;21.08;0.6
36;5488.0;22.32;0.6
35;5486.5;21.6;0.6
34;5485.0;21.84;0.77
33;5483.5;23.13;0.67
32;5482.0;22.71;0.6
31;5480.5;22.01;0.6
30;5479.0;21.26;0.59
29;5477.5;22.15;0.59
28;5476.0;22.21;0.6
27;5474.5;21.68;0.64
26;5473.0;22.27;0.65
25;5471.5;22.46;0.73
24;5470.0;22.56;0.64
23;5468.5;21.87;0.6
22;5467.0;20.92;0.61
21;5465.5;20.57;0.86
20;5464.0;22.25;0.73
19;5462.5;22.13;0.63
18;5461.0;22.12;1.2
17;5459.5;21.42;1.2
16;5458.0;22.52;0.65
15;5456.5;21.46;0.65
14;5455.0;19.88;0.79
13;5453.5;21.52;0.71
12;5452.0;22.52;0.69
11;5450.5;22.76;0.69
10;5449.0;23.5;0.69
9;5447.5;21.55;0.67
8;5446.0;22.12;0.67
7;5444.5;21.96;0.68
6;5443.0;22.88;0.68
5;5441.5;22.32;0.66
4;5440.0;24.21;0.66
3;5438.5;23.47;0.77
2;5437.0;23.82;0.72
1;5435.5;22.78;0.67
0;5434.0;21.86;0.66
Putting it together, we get 0.061 mag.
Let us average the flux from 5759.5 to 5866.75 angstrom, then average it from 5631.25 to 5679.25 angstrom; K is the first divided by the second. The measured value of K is 1.03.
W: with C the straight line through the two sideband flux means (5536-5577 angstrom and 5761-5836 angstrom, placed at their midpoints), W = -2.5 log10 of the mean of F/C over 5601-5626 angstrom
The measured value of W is 0.031 mag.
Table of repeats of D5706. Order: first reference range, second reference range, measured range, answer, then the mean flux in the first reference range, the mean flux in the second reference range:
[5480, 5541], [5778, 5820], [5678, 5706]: 0.02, 22.5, 23.4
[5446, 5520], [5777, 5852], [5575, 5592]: 0.02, 22.2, 23.5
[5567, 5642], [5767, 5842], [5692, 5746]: 0.01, 22.2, 23.6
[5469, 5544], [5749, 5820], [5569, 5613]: 0.03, 22.4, 23.4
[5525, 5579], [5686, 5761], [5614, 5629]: 0.02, 22.7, 22.9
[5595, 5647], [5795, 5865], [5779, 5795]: 0.02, 22.3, 23.5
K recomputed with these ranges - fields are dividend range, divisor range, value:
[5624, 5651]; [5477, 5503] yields 1.02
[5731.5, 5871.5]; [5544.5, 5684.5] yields 1.04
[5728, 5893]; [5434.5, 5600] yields 1.03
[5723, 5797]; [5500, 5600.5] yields 1.03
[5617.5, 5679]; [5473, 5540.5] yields 1.01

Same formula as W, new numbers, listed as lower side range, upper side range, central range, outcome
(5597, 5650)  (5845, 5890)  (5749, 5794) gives -0.04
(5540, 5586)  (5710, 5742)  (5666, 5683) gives 0.01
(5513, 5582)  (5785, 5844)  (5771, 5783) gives 0.01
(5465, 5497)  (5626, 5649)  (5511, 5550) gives -0.02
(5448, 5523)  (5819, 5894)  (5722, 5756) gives -0.04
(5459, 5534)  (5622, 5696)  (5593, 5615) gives 0.03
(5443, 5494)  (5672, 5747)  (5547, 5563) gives -0.03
